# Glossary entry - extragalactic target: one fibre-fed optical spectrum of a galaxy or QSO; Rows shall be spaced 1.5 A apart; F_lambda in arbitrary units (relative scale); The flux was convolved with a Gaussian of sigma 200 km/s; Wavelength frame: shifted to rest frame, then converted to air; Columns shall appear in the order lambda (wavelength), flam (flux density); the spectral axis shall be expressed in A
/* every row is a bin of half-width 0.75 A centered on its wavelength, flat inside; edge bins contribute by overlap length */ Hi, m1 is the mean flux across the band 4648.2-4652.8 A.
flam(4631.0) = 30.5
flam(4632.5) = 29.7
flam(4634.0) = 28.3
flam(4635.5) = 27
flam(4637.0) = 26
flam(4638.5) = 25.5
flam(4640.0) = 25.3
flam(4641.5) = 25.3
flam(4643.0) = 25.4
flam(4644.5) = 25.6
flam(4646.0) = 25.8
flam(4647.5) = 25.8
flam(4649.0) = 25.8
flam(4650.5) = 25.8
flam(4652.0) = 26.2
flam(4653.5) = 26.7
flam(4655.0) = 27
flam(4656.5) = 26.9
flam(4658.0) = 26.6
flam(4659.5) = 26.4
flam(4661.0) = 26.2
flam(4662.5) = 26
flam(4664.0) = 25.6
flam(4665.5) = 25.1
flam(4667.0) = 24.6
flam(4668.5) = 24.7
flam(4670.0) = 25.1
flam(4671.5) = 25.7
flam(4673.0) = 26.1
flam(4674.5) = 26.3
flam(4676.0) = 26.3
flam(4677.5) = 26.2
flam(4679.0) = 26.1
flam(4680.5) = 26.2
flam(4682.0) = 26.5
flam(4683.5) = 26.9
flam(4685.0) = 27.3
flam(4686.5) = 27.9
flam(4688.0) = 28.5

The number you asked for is 25.9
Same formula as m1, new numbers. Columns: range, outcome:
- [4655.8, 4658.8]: 26.7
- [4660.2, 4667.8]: 25.5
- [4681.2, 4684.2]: 26.7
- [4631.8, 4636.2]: 28.3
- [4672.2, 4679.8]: 26.2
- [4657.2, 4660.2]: 26.5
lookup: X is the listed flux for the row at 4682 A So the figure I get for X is 26.5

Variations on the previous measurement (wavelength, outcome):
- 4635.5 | 27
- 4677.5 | 26.2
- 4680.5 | 26.2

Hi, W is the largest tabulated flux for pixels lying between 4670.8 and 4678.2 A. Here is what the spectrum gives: 26.3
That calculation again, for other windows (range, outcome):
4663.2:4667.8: 25.6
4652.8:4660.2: 27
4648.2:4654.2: 26.7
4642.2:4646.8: 25.8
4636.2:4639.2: 26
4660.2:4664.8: 26.2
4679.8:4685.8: 27.3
